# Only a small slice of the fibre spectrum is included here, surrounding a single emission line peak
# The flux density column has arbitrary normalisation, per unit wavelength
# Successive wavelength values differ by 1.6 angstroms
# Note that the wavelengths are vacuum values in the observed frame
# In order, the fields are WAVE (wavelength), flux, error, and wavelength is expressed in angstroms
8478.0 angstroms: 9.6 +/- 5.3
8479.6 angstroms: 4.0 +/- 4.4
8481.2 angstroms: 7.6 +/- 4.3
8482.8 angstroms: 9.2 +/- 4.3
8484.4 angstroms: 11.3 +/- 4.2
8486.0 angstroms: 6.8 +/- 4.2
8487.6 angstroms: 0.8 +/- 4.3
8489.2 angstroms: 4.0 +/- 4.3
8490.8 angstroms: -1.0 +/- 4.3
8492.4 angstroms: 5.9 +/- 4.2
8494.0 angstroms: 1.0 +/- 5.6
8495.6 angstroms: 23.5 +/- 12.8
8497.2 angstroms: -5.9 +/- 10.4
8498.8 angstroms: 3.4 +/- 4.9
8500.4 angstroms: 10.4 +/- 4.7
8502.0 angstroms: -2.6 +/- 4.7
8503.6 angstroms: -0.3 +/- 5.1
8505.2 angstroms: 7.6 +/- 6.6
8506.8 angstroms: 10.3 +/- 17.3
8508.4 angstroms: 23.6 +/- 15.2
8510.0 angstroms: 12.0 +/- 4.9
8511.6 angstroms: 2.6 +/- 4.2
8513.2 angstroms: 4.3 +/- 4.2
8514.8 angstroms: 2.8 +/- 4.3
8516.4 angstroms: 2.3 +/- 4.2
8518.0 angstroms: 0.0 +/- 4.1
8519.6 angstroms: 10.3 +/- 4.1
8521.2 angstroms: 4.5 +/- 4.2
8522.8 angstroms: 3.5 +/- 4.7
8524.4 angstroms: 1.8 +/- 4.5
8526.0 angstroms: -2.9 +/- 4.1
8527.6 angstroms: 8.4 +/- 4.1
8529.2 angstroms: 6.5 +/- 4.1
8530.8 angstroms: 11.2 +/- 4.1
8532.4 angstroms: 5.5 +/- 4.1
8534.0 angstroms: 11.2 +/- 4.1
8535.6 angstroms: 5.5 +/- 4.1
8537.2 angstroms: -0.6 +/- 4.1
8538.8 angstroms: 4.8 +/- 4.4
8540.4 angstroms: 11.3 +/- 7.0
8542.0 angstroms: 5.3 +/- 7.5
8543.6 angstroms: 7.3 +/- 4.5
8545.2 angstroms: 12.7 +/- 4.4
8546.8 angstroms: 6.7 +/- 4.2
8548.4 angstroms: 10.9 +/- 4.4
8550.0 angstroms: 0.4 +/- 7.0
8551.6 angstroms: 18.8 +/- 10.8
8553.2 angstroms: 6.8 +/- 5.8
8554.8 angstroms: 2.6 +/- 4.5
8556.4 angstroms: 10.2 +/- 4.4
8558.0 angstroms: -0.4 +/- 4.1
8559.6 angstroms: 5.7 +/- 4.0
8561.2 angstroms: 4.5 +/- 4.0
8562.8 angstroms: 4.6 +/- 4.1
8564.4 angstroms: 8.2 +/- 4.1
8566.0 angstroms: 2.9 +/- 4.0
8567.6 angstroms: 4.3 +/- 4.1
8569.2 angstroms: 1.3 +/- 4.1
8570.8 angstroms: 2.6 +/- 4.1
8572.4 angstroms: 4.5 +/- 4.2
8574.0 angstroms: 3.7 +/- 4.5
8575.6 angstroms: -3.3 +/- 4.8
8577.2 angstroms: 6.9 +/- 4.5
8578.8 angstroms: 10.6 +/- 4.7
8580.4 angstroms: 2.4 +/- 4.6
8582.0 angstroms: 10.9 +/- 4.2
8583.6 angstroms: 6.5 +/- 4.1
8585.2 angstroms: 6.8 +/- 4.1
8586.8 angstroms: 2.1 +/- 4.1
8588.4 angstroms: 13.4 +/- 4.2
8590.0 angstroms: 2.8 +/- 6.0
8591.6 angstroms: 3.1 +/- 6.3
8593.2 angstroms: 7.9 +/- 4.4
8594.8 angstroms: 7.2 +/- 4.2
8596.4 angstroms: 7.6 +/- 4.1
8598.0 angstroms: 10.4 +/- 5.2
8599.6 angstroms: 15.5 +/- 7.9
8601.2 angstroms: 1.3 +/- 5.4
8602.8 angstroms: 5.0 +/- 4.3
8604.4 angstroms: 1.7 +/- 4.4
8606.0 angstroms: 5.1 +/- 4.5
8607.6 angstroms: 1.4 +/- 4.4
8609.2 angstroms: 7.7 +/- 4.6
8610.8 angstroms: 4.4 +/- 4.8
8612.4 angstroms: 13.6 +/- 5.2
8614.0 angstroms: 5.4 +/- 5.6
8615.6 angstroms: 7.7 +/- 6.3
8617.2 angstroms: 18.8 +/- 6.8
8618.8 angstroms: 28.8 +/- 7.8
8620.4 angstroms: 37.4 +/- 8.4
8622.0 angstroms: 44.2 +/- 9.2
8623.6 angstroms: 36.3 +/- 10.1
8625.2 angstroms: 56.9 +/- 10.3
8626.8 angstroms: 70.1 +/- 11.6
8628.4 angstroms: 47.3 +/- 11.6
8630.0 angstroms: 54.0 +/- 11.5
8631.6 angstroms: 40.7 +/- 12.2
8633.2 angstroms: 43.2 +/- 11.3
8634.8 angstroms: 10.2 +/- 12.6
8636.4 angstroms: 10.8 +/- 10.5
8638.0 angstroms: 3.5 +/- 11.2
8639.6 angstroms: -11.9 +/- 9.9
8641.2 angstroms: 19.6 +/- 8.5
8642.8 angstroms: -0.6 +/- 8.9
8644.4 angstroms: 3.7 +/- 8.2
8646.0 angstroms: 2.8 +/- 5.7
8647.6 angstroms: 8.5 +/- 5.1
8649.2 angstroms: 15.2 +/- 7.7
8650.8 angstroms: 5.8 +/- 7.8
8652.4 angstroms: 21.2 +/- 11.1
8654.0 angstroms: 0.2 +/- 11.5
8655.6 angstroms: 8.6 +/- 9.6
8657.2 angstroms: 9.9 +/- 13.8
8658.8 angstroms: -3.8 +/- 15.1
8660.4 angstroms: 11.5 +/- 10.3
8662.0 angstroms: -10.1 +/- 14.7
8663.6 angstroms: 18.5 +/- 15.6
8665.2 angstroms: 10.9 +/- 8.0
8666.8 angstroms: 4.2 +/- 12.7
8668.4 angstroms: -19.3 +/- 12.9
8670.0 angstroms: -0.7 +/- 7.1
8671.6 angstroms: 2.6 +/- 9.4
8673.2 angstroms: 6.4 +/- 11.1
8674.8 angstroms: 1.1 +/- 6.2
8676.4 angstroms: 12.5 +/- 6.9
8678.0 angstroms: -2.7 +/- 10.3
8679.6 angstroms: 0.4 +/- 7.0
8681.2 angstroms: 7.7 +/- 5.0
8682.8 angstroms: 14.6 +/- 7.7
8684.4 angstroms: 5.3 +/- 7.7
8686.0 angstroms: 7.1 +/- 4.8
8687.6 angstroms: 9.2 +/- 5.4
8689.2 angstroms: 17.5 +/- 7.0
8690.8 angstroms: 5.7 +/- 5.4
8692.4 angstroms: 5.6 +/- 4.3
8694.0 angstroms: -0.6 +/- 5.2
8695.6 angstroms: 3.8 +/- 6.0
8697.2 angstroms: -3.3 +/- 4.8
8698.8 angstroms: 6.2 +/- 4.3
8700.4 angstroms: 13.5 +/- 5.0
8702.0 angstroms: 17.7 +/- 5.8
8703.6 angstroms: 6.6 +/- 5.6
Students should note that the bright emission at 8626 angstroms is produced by [O II] 3727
